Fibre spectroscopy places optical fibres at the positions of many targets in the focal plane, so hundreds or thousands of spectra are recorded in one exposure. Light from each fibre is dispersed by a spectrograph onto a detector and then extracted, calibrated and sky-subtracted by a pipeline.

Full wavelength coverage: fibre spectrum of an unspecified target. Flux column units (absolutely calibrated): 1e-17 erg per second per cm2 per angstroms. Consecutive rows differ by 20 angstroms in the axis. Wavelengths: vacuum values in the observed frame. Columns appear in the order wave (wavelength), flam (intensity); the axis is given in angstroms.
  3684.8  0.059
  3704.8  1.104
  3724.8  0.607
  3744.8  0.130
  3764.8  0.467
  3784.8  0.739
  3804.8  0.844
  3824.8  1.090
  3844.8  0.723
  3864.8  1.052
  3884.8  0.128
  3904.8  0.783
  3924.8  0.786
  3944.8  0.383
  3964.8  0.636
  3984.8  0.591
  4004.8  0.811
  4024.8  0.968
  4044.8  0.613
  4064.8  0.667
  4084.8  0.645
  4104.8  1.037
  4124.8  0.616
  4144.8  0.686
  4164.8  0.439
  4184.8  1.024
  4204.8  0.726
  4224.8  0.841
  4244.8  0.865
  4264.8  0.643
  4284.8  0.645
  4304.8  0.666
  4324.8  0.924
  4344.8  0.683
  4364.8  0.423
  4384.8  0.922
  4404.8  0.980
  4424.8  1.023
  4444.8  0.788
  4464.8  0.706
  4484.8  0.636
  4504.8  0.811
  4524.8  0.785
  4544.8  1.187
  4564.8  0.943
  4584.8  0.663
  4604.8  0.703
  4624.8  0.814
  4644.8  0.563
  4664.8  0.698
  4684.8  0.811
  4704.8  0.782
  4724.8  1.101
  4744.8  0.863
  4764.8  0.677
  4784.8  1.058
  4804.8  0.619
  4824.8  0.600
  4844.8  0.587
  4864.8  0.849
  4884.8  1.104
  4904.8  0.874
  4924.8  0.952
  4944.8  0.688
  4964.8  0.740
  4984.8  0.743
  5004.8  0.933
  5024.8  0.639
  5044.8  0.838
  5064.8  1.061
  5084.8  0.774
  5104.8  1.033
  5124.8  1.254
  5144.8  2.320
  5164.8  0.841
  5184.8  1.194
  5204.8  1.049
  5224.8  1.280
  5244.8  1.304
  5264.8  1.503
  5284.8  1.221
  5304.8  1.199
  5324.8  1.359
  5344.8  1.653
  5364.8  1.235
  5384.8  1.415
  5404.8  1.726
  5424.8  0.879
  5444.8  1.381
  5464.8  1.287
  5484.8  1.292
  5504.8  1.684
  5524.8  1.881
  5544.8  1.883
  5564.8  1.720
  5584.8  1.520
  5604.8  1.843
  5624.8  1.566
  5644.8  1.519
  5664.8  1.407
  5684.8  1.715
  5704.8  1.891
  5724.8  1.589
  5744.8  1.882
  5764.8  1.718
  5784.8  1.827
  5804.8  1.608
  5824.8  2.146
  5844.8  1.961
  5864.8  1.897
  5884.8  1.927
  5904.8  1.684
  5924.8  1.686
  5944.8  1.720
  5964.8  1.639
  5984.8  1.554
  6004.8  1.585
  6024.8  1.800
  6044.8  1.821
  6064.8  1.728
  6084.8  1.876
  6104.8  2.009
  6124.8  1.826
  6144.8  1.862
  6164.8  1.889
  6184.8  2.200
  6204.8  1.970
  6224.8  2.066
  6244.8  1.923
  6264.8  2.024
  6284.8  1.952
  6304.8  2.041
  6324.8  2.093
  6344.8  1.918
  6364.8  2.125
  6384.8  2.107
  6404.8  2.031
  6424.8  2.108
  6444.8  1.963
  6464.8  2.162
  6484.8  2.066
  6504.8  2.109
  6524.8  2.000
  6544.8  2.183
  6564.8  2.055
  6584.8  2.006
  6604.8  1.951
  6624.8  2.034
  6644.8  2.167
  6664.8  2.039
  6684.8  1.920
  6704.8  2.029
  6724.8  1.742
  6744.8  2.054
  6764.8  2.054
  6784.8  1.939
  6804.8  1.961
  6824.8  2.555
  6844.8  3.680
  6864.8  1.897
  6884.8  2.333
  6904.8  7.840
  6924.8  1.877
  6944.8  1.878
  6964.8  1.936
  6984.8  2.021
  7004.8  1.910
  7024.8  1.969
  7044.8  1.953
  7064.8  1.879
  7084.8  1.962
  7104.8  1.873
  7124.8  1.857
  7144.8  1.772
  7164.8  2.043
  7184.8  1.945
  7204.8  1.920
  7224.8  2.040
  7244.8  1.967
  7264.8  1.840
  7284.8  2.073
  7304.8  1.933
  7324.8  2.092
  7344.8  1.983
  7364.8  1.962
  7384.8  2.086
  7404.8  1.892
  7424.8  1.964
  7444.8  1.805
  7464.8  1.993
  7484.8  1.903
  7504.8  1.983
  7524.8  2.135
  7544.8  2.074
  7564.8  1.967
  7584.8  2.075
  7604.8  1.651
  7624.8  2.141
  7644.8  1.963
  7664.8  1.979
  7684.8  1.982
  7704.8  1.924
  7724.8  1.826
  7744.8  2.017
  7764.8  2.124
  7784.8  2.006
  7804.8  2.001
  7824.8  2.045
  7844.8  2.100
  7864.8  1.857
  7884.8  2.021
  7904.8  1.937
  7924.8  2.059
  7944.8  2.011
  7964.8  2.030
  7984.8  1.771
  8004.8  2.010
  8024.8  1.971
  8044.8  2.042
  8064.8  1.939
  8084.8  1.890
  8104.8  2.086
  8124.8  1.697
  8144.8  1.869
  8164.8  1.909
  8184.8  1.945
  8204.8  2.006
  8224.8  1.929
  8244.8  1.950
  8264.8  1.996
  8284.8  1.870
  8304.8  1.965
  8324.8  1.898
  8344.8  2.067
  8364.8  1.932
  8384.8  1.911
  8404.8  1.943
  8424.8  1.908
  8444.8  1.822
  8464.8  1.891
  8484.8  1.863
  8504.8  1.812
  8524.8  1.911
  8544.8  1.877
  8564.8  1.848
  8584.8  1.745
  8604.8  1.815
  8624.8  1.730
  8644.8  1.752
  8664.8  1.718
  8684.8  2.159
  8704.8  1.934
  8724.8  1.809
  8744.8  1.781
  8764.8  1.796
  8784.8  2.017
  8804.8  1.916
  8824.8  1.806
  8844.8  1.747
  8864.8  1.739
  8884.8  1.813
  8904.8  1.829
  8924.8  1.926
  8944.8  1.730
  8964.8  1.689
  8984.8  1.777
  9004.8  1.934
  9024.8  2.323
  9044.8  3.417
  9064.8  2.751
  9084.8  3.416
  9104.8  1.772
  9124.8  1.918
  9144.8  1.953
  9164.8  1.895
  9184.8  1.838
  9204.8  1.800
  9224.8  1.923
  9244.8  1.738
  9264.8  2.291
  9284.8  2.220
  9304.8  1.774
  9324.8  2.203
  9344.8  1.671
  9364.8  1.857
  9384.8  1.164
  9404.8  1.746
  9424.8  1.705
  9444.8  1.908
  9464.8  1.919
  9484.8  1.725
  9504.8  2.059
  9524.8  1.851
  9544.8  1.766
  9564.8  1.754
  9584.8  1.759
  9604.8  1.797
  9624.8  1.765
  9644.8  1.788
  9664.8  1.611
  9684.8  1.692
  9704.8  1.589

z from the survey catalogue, 0.379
